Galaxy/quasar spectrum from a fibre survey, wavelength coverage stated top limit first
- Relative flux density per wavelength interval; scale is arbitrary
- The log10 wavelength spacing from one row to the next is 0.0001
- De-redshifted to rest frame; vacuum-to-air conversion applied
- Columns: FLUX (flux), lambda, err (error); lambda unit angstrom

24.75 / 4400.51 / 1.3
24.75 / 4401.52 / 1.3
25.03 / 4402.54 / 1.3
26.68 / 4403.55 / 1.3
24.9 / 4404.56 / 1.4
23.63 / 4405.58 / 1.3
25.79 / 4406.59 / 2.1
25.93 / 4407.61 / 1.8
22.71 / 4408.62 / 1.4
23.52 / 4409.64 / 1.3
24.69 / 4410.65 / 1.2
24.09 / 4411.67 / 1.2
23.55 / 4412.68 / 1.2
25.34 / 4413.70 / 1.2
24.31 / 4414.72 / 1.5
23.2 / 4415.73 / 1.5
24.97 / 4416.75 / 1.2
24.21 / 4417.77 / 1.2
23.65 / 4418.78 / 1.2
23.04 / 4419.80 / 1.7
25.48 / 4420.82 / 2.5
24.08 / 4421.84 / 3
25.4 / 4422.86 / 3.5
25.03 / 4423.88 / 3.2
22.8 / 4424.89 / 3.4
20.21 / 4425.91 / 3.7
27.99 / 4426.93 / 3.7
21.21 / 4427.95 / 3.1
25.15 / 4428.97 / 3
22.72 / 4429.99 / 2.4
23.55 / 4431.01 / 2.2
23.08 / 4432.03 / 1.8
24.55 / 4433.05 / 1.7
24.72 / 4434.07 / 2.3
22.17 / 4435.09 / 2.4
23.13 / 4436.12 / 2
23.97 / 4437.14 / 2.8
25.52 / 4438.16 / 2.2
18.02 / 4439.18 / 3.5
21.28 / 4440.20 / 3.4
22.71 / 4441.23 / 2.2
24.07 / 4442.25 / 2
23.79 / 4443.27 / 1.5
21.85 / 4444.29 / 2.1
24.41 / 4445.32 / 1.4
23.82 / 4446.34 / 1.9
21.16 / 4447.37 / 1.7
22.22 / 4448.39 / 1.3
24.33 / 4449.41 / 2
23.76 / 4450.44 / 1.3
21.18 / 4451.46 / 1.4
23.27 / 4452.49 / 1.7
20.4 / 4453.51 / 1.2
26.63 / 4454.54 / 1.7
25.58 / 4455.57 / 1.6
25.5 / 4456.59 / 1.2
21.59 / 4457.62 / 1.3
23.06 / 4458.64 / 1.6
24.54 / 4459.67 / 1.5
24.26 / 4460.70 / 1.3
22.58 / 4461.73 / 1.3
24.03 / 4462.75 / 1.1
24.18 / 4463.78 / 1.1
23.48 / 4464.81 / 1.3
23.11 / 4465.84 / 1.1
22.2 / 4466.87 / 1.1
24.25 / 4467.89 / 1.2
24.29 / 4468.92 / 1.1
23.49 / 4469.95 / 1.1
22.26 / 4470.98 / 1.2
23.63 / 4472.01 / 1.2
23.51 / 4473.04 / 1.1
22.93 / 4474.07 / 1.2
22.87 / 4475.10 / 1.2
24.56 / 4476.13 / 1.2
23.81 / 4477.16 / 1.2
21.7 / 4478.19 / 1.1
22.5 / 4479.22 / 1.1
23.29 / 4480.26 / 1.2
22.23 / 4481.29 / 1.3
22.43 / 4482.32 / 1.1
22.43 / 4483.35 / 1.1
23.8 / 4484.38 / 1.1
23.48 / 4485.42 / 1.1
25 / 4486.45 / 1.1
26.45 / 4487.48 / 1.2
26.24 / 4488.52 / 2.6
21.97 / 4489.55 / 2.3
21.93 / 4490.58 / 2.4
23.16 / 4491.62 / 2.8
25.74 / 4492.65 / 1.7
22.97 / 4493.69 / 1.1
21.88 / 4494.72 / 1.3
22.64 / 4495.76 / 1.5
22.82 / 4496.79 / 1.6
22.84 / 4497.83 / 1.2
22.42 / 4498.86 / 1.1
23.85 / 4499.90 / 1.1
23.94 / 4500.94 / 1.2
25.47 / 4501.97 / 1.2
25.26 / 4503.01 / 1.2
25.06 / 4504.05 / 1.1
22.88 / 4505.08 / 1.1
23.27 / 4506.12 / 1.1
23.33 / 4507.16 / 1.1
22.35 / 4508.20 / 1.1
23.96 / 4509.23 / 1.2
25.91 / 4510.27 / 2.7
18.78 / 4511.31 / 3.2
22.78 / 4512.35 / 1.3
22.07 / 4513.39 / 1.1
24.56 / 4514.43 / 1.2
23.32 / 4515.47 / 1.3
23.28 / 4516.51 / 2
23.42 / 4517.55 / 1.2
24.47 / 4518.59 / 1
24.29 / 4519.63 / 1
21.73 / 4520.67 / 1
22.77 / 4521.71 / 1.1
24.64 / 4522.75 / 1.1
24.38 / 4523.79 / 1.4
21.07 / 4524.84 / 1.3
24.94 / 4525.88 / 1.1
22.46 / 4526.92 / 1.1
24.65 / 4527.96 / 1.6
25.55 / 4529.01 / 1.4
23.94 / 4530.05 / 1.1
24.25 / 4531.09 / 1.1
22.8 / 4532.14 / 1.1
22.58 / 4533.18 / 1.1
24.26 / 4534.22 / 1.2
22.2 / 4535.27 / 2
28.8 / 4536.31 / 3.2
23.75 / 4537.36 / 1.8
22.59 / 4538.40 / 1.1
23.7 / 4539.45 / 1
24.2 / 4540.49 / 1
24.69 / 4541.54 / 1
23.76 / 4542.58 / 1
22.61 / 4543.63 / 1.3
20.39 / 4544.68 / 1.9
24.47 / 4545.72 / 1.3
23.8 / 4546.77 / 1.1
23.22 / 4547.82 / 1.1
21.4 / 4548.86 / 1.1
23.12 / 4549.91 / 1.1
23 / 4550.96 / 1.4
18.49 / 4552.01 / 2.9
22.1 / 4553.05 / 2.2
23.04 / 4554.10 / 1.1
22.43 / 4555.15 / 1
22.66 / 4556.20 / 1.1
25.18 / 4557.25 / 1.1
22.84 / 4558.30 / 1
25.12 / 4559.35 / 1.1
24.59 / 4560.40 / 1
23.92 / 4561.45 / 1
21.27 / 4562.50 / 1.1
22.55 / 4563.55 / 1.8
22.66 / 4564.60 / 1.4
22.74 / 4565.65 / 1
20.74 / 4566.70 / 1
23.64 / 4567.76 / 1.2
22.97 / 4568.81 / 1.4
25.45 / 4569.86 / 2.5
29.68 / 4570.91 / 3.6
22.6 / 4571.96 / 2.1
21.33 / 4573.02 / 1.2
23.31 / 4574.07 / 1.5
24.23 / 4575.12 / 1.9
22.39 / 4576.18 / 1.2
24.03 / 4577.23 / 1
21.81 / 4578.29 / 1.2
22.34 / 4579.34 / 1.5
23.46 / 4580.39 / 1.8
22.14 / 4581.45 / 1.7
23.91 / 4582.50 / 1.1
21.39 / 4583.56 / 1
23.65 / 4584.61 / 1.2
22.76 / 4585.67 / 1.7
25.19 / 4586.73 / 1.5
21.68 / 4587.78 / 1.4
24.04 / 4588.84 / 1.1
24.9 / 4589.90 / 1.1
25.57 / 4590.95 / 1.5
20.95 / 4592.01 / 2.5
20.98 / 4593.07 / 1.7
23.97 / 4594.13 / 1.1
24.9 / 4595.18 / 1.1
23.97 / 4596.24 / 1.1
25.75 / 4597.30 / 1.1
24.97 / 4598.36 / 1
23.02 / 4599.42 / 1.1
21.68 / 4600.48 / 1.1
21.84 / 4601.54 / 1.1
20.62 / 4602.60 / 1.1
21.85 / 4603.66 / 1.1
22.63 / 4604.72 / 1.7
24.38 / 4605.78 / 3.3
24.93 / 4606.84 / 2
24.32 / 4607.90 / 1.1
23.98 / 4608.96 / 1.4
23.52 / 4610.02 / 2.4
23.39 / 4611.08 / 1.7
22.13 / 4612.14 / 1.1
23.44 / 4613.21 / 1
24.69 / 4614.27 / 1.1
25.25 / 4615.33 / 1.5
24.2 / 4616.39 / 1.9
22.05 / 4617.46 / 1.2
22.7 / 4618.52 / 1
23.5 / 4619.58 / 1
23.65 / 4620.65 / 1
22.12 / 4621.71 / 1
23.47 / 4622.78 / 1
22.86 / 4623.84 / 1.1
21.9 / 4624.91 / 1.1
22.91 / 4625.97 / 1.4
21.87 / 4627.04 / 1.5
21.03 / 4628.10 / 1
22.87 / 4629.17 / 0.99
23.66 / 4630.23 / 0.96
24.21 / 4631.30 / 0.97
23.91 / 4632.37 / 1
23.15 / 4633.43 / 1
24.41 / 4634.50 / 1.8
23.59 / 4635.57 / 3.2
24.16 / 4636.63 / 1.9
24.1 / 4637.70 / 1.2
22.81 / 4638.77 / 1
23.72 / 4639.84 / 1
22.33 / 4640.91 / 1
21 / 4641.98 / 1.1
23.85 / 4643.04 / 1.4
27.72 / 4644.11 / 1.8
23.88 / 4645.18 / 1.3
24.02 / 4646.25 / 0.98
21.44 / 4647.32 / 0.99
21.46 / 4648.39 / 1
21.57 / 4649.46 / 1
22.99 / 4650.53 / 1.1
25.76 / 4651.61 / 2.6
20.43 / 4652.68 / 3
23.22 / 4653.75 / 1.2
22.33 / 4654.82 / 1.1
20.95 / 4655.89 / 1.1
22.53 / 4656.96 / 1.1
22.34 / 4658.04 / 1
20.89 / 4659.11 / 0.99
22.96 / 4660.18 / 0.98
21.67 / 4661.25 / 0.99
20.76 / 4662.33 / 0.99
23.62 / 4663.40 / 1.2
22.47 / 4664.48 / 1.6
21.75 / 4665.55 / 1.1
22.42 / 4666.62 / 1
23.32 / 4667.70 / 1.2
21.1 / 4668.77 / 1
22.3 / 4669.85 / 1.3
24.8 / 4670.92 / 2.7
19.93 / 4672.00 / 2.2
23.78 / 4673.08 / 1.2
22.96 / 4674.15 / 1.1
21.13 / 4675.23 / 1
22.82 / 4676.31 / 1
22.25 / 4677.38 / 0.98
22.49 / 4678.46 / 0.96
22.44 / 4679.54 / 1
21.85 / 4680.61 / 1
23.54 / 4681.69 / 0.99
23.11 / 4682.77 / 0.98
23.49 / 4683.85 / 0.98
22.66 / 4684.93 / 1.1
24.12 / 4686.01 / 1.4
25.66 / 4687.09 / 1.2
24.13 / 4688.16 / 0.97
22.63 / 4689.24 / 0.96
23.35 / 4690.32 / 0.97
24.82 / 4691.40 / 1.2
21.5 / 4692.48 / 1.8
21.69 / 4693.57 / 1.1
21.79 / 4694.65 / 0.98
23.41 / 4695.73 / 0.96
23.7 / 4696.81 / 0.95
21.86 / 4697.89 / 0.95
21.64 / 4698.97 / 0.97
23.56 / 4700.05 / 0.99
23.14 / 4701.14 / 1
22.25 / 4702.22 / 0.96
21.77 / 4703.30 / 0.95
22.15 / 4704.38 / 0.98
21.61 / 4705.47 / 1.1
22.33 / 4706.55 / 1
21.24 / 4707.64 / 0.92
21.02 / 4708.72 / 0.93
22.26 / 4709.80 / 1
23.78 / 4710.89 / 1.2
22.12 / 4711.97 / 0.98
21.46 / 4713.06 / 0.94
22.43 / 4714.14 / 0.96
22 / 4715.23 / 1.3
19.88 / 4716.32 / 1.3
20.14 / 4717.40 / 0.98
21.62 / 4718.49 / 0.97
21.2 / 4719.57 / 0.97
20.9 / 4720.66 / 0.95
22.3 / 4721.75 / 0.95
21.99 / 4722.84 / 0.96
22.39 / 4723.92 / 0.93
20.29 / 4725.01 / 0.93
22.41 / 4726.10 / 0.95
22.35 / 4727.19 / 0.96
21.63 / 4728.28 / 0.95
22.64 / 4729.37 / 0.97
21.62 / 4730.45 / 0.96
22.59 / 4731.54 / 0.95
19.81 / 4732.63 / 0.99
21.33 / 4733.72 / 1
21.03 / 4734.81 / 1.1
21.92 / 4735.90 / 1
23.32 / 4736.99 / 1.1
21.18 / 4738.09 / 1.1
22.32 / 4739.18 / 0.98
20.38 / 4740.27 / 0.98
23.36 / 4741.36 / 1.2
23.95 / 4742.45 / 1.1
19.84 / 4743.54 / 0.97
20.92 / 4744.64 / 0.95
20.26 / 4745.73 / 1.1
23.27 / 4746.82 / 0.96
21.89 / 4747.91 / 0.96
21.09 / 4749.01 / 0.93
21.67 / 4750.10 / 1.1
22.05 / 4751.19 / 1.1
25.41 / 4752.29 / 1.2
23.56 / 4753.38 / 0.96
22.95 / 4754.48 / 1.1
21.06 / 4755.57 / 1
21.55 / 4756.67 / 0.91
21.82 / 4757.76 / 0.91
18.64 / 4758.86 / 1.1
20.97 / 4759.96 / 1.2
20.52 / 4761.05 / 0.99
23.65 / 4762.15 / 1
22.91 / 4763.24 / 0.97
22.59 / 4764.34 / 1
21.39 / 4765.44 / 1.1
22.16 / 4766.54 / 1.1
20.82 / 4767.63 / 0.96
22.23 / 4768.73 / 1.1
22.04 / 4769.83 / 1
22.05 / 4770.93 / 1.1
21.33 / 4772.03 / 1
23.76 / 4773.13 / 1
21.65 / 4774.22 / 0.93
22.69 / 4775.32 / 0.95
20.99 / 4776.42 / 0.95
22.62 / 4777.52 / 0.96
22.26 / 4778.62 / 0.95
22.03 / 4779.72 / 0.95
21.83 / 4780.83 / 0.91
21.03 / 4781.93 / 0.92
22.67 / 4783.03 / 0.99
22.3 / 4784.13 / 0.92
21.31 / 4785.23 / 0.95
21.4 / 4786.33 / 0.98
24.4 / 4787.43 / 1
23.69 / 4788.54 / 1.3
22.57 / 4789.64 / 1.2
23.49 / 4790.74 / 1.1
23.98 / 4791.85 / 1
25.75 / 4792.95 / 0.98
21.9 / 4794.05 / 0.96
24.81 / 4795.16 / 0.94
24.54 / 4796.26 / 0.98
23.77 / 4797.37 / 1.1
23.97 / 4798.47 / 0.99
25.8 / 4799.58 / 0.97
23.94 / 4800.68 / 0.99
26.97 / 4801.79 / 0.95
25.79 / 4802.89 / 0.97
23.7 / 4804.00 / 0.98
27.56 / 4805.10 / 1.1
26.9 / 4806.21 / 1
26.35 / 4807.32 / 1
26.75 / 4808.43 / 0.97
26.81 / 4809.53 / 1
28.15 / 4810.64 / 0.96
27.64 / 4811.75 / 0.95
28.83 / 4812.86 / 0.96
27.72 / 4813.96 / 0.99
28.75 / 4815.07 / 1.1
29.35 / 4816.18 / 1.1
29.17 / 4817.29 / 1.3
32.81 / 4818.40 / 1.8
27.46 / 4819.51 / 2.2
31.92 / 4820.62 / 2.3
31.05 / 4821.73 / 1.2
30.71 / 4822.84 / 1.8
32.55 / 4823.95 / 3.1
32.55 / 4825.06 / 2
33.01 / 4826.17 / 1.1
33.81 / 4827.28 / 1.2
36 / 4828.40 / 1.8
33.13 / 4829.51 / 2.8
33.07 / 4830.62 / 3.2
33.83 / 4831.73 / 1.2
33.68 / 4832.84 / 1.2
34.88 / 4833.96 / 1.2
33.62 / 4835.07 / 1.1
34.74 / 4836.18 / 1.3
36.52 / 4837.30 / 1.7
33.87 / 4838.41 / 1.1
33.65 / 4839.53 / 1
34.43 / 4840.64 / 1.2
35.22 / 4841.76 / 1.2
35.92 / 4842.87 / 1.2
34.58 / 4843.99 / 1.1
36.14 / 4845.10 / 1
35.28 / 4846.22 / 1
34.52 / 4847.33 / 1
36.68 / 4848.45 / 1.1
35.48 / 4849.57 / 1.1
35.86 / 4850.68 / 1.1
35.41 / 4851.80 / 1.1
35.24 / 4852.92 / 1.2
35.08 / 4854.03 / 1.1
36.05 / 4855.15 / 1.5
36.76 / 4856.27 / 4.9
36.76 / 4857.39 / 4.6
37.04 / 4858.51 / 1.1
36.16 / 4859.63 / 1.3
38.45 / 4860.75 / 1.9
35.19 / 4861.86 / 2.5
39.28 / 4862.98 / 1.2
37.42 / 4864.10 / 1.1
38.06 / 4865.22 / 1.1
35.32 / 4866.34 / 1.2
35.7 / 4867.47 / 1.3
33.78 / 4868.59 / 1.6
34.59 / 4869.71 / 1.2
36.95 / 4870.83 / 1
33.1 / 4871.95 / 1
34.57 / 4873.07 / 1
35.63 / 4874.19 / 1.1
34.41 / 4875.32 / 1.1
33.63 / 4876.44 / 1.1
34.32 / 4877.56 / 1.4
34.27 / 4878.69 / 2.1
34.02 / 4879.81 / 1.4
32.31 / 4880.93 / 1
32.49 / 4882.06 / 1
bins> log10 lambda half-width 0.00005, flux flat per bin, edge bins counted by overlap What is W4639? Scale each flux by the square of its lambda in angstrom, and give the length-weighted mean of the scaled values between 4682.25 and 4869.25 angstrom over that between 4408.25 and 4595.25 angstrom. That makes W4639 1.26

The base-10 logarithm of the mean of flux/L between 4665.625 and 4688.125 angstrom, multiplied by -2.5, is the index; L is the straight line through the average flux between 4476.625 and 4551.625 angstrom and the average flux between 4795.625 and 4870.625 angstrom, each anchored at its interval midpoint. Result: 0.22 mag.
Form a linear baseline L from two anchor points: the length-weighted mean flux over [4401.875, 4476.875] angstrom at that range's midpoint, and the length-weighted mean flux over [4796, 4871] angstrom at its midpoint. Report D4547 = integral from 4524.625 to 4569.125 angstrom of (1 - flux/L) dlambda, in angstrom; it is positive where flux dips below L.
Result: 4.79 angstrom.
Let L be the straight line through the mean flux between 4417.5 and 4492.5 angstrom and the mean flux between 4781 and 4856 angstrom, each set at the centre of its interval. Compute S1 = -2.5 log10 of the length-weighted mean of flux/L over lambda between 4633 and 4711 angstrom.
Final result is 0.19 mag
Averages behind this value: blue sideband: 23.4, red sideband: 29.7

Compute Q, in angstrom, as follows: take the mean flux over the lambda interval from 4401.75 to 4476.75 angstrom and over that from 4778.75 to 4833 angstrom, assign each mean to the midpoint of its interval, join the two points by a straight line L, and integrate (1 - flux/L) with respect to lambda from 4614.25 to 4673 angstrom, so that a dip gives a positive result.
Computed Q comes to 6.22 angstrom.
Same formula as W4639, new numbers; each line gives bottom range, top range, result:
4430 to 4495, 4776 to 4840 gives 1.38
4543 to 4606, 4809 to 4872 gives 1.64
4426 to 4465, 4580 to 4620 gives 1.07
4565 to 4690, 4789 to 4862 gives 1.47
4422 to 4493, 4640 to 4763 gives 1.06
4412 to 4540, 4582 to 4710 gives 1.05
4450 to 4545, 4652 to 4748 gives 1.03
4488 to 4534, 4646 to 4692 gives 1.03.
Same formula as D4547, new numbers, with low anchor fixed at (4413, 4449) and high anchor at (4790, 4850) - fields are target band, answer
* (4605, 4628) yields 2.90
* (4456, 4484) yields 1.03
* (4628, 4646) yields 2.29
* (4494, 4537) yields 2.43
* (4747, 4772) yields 6.18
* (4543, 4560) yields 1.88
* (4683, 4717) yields 6.76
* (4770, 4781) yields 2.74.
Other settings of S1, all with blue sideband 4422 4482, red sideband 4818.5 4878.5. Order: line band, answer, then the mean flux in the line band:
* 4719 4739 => 0.40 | 21.7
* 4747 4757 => 0.39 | 22.4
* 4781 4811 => 0.34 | 24.4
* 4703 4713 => 0.36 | 22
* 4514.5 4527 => 0.08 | 23.5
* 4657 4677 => 0.31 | 22.3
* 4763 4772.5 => 0.43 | 21.9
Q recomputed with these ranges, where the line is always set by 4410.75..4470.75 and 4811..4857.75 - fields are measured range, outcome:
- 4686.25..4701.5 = 3.5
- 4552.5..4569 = 2.2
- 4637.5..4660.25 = 4.7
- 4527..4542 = 1.0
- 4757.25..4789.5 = 10.0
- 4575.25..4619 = 6.6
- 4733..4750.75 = 5.3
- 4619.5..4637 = 3.2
